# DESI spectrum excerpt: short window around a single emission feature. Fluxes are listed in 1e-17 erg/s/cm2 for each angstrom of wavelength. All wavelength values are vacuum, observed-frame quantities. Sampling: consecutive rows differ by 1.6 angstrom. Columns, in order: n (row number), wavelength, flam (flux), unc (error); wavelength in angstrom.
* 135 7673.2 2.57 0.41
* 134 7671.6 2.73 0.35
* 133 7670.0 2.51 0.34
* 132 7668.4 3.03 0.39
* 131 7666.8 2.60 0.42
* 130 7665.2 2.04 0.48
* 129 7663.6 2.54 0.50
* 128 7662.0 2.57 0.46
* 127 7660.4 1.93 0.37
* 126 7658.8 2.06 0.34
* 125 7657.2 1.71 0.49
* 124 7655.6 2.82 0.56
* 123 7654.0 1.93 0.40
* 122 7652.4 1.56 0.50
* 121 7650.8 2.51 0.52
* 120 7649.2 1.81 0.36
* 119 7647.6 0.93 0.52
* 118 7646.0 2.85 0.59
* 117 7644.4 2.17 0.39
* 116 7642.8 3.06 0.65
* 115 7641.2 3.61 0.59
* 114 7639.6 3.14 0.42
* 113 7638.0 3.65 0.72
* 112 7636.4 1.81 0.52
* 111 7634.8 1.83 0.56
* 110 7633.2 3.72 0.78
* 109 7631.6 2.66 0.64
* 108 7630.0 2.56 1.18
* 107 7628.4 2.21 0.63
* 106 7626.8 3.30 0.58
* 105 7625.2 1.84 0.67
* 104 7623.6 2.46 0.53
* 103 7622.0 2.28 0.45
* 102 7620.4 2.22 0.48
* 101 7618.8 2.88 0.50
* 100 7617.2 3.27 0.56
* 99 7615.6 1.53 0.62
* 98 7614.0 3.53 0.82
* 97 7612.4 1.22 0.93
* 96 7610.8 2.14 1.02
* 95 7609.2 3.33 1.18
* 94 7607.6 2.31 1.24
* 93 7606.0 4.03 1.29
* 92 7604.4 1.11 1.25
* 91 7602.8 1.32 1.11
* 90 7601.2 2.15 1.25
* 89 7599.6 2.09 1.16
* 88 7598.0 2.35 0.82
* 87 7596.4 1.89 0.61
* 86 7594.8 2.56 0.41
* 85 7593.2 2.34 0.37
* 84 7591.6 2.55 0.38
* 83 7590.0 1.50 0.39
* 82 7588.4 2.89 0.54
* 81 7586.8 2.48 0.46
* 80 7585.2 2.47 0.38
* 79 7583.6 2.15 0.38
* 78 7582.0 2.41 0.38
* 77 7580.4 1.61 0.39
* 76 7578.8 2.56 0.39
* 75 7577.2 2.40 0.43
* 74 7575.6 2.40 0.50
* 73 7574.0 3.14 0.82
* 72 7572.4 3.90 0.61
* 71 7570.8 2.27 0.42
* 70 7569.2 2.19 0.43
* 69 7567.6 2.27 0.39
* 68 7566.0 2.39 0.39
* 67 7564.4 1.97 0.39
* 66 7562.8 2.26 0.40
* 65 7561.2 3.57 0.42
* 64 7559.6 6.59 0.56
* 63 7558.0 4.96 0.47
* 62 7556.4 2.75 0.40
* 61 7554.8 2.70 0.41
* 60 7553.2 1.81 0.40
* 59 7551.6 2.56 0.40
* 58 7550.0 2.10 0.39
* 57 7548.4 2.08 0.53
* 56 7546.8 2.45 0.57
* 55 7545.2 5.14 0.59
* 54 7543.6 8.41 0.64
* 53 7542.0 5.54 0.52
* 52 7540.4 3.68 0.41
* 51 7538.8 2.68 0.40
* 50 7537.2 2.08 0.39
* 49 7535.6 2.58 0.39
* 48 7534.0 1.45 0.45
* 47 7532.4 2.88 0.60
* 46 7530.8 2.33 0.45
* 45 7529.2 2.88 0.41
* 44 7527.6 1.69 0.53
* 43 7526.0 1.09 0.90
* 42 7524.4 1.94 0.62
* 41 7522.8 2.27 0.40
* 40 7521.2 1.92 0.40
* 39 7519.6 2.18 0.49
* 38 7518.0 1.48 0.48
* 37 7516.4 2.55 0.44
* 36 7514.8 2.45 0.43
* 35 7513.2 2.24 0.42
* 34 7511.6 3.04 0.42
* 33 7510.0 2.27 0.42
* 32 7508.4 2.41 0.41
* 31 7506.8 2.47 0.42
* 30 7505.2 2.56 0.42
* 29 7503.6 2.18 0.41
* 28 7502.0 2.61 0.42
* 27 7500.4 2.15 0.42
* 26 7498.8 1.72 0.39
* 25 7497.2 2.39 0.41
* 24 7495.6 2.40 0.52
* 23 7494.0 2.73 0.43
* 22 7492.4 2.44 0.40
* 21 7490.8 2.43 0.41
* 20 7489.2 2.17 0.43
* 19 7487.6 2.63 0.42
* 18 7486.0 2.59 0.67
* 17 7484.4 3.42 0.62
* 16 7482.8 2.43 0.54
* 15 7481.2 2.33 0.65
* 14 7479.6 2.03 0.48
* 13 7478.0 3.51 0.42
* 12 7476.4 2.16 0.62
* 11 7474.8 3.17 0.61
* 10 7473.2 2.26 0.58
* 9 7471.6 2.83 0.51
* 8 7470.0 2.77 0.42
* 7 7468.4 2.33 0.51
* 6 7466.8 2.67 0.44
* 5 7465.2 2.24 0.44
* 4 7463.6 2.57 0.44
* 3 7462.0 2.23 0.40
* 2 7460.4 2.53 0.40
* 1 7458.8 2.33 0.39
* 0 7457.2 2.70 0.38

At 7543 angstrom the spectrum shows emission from [S II]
